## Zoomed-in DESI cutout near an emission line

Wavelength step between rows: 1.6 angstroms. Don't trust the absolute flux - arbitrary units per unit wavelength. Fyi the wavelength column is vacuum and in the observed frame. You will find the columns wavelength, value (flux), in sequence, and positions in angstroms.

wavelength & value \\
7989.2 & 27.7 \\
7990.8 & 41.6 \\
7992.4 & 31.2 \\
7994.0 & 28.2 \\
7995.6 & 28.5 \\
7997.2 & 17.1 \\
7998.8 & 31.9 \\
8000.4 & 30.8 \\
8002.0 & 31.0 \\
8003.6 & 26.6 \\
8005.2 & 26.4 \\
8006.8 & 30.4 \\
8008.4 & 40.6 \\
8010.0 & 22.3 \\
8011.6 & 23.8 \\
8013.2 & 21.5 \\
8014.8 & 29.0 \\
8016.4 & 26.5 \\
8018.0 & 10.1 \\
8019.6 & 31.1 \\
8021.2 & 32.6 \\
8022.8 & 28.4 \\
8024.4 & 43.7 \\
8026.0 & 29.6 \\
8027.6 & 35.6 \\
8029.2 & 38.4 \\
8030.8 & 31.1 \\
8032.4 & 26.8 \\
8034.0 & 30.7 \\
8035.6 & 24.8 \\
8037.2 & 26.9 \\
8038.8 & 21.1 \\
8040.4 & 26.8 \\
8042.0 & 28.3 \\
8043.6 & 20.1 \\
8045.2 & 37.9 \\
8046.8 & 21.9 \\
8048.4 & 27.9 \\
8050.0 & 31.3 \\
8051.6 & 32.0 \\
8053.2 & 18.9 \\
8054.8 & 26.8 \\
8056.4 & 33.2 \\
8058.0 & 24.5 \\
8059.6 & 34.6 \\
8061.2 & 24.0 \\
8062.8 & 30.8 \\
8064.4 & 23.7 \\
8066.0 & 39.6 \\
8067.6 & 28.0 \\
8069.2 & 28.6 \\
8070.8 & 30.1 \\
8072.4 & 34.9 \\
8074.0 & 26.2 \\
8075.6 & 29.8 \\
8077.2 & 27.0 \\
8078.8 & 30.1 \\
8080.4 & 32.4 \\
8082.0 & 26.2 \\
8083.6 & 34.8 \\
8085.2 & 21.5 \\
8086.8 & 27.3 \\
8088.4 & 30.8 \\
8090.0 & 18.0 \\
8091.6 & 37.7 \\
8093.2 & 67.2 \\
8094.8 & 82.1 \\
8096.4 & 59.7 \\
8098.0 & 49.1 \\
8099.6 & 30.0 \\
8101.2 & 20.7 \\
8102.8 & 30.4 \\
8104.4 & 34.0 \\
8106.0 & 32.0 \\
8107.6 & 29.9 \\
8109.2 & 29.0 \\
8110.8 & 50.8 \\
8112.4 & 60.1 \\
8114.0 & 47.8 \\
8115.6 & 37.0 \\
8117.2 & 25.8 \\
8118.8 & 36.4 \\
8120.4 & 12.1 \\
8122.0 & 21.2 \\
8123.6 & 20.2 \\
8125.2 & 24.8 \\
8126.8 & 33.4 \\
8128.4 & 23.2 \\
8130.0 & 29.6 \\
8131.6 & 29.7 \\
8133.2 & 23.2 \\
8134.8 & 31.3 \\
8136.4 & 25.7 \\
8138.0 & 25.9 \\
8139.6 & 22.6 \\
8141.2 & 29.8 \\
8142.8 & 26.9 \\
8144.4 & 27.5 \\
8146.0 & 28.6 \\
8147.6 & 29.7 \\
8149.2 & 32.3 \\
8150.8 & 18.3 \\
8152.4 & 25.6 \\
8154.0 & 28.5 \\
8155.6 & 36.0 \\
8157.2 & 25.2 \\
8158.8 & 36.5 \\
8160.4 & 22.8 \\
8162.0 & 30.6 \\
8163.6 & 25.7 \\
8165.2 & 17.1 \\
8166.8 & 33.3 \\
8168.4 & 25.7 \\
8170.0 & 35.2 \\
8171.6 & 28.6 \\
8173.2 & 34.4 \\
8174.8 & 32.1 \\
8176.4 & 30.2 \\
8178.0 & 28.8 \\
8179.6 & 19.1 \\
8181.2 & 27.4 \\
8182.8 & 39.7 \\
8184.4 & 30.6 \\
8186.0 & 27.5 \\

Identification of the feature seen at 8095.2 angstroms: [S II] 6716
